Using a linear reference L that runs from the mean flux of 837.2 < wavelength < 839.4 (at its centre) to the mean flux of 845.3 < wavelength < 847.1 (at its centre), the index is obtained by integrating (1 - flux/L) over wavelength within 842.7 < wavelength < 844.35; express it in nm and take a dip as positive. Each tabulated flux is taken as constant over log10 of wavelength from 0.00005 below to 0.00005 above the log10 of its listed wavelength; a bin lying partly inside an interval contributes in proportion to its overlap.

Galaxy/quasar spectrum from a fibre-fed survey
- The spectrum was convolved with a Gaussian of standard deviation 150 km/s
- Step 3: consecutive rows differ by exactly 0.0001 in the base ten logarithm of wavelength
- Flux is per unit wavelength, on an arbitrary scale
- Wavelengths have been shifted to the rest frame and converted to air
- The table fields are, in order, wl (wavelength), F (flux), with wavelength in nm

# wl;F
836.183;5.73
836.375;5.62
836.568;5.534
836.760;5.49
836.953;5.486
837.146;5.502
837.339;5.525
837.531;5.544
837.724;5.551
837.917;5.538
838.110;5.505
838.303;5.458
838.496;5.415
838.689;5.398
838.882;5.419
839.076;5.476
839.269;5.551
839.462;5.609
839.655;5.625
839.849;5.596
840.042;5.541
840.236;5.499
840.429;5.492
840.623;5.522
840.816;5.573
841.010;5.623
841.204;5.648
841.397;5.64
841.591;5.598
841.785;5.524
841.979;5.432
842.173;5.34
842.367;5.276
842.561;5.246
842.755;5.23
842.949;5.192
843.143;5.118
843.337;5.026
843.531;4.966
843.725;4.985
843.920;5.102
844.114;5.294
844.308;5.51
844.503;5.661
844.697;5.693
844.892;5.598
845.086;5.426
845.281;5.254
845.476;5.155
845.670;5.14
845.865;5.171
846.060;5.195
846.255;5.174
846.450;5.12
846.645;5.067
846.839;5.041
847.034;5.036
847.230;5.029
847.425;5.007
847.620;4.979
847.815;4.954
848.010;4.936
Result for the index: 0.03 nm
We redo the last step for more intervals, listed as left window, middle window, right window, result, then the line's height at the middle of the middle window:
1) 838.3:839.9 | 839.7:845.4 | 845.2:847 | -0.08 nm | 5.33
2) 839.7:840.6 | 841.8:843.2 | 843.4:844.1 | -0.02 nm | 5.22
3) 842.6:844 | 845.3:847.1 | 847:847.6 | -0.03 nm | 5.03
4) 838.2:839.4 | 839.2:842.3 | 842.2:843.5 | -0.13 nm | 5.32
